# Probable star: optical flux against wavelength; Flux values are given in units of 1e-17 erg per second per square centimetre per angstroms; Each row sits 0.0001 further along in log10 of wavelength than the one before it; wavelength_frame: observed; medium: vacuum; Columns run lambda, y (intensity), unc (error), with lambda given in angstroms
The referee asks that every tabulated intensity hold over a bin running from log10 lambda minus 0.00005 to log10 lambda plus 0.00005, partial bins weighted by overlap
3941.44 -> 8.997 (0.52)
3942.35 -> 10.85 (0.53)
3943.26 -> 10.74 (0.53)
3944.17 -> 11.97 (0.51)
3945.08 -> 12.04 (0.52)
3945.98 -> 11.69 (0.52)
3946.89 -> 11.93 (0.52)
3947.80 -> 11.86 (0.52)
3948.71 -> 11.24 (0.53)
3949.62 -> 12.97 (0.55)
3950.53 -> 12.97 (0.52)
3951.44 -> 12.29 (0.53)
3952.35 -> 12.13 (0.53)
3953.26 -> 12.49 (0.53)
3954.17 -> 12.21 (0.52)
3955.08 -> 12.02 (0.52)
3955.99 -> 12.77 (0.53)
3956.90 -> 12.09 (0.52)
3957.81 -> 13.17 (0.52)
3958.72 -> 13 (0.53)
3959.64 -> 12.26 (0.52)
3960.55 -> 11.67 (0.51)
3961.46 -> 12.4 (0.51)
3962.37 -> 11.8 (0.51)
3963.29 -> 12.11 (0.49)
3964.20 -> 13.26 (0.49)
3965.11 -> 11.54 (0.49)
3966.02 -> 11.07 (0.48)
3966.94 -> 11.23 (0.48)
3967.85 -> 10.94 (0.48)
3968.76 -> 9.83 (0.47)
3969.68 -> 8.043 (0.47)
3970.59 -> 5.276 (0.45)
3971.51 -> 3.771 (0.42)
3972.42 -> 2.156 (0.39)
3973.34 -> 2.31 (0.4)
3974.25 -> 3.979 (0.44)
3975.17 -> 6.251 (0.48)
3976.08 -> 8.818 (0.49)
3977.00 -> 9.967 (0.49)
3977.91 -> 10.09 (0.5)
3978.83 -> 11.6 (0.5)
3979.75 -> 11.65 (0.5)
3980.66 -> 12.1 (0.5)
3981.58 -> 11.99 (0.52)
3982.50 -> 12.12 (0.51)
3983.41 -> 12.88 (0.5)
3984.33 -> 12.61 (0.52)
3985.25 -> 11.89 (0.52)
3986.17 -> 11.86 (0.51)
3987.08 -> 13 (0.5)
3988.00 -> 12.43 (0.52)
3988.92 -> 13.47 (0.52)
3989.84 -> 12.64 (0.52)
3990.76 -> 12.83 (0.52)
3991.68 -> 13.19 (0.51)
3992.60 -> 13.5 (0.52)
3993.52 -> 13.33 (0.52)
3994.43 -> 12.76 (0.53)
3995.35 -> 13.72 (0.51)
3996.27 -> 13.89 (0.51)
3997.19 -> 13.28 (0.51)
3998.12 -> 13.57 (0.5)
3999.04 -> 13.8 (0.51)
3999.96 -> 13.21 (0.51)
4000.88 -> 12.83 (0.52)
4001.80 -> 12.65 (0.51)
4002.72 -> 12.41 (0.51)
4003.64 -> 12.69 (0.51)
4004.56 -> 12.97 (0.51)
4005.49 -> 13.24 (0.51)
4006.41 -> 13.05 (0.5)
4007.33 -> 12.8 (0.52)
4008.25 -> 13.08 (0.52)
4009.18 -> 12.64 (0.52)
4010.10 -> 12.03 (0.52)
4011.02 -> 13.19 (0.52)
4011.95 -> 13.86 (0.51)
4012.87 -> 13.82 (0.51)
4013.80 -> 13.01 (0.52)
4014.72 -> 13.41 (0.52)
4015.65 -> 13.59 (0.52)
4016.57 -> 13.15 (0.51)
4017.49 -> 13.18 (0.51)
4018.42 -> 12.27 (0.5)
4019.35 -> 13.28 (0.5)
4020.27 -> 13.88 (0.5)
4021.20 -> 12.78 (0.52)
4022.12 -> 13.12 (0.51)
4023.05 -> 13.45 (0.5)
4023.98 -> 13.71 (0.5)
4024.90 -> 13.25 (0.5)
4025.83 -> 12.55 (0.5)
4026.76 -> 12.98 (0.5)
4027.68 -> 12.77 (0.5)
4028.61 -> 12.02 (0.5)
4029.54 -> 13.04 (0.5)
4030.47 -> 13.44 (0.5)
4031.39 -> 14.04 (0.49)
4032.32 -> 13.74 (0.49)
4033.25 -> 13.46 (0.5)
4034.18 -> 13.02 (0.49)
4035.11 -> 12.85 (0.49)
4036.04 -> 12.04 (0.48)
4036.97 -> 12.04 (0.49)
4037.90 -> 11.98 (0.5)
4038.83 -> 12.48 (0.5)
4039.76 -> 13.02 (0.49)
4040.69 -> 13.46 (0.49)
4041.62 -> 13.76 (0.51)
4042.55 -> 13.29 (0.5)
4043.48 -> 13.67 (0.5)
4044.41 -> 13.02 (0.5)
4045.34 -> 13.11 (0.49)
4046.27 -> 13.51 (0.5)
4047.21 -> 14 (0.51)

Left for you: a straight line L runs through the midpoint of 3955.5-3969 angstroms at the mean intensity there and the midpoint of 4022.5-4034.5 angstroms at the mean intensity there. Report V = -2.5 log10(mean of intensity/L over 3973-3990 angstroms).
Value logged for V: 0.16 mag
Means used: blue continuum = 12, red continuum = 13.2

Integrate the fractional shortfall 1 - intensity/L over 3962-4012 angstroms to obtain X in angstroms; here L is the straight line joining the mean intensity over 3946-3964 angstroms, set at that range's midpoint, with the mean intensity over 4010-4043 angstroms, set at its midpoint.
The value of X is 5.0 angstroms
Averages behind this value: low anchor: 12.3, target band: 11.4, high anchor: 13.1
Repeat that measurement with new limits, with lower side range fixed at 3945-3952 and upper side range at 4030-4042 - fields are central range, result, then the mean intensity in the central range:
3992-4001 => -0.6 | 13.4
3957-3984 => 5.3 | 9.95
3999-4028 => -0.6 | 13.1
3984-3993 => -0.1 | 12.7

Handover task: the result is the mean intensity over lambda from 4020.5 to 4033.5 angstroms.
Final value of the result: 13.2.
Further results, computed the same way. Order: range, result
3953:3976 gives 9.86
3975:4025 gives 12.7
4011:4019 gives 13.3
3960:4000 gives 11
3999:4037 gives 13.1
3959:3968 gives 11.9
